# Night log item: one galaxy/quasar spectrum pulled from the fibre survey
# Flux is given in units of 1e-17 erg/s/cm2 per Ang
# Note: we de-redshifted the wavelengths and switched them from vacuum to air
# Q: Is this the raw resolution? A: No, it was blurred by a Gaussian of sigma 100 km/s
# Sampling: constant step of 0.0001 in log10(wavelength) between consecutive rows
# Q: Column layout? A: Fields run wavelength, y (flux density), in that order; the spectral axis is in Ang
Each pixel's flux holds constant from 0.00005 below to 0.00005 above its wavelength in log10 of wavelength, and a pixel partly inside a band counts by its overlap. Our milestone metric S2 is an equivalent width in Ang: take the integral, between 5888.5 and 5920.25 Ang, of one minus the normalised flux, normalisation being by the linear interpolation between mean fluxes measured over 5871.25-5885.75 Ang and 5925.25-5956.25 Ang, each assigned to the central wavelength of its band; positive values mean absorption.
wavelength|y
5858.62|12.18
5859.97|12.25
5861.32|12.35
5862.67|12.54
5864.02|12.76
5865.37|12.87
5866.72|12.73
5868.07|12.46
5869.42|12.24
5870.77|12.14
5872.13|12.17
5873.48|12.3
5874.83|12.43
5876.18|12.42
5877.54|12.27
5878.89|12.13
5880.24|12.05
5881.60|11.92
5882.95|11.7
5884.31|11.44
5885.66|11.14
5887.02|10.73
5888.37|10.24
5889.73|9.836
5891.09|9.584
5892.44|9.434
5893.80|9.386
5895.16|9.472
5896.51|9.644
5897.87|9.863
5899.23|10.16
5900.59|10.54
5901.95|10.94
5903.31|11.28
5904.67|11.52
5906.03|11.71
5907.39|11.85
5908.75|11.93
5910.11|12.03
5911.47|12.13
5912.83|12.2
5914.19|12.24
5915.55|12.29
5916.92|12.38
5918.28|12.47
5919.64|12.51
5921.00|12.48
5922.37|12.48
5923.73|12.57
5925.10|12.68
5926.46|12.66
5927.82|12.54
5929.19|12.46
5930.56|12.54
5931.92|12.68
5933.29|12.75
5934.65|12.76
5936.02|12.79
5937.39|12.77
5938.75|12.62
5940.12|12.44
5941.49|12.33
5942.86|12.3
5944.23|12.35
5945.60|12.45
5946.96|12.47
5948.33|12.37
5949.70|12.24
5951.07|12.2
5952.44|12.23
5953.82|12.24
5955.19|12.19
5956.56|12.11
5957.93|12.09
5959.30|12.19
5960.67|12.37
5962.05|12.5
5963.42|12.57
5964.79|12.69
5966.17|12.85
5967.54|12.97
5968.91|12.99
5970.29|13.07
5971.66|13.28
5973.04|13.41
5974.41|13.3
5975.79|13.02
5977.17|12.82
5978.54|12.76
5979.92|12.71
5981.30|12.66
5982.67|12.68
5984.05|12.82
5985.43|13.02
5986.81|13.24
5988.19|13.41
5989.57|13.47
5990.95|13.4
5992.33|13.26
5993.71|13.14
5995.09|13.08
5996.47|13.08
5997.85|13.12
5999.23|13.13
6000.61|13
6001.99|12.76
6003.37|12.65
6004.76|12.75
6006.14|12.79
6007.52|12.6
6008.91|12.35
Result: 2.9 Ang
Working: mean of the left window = 12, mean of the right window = 12.5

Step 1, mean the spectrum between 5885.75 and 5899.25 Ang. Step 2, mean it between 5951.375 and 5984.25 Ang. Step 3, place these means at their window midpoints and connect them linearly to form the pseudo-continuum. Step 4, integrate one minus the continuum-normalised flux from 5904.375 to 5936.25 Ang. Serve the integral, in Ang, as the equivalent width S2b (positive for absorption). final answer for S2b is -4.3 Ang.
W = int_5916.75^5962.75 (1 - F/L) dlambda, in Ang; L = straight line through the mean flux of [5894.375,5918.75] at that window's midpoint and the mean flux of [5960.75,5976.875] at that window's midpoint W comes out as -1.0 Ang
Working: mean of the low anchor 11.4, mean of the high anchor 12.9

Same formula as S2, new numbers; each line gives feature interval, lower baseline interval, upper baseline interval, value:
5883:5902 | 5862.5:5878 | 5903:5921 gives 3.2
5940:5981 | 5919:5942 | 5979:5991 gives 0.8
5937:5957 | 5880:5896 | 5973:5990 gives -0.4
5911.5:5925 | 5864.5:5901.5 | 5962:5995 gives -0.6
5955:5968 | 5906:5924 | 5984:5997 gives 0.4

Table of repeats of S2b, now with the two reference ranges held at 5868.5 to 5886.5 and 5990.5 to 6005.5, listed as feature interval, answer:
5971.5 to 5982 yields -0.1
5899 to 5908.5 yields 0.8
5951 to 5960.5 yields 0.4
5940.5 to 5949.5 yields 0.2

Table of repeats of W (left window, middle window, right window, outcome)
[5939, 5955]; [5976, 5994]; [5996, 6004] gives -0.3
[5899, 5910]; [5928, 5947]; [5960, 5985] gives -0.8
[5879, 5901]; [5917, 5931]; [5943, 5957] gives -1.2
